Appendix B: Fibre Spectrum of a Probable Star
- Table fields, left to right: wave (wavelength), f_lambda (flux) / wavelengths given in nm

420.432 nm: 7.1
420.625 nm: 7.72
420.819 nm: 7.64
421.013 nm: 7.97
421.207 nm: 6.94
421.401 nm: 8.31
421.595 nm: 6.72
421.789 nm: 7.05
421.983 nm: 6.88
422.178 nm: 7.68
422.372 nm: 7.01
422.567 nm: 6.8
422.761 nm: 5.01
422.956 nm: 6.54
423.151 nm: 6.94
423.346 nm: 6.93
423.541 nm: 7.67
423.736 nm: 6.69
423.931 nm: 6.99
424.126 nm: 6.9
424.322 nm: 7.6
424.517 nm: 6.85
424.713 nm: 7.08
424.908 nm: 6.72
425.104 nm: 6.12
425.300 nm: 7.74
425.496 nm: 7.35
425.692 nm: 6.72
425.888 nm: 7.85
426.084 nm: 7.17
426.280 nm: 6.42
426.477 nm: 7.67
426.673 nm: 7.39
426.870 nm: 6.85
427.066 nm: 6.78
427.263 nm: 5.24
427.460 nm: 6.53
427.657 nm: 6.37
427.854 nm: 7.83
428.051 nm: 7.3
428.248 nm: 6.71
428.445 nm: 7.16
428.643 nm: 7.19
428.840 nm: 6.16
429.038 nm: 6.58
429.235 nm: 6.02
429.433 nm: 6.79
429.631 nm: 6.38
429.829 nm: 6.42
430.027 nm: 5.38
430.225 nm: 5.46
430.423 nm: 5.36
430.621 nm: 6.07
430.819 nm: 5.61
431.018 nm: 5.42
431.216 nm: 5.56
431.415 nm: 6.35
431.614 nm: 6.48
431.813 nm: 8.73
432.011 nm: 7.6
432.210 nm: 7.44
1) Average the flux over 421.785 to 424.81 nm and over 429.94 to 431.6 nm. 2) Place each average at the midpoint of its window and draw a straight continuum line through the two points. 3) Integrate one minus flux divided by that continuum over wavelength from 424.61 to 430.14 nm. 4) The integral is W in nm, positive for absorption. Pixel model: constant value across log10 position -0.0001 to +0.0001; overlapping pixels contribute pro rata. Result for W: -0.47 nm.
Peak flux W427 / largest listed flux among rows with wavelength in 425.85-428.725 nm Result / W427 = 7.85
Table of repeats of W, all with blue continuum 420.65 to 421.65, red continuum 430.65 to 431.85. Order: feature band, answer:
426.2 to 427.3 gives 0.00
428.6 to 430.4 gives 0.07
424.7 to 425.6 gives 0.00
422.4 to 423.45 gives 0.12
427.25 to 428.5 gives -0.03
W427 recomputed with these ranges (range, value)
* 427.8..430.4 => 7.83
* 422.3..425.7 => 7.74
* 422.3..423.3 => 7.01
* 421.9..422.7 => 7.68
